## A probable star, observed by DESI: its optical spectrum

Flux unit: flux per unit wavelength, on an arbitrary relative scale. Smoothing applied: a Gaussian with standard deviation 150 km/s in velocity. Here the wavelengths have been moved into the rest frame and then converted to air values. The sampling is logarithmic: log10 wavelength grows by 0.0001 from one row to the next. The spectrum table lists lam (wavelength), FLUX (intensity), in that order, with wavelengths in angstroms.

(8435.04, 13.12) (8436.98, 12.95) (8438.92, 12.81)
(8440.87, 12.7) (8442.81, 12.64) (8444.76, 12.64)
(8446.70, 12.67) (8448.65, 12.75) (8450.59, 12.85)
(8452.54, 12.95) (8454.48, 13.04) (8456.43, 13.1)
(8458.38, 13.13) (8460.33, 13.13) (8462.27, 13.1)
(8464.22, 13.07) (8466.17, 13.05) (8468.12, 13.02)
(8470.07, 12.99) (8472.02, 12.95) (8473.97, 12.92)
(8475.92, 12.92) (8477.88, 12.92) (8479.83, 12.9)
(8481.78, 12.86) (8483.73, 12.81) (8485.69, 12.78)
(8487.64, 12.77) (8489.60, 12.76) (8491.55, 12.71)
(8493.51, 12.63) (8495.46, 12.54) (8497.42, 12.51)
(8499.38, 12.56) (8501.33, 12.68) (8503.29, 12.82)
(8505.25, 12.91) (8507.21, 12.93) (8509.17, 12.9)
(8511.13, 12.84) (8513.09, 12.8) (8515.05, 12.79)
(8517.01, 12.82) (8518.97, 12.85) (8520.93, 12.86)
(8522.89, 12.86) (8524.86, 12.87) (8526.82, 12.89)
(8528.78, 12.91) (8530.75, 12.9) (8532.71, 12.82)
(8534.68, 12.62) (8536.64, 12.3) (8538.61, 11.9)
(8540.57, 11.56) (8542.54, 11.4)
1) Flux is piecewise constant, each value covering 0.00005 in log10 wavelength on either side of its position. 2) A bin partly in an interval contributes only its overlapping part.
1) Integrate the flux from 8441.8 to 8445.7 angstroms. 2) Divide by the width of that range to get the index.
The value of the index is 12.6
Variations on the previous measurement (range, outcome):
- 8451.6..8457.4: 13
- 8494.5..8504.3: 12.6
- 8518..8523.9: 12.8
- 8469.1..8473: 13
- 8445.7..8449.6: 12.7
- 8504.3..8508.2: 12.9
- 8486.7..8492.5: 12.7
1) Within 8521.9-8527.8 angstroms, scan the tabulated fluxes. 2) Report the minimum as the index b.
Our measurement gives 12.86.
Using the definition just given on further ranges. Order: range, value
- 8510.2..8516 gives 12.79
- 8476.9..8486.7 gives 12.78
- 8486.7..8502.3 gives 12.51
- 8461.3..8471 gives 12.99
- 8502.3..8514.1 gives 12.8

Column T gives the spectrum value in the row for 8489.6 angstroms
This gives 12.76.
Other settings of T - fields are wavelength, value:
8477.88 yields 12.92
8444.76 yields 12.64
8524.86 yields 12.87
